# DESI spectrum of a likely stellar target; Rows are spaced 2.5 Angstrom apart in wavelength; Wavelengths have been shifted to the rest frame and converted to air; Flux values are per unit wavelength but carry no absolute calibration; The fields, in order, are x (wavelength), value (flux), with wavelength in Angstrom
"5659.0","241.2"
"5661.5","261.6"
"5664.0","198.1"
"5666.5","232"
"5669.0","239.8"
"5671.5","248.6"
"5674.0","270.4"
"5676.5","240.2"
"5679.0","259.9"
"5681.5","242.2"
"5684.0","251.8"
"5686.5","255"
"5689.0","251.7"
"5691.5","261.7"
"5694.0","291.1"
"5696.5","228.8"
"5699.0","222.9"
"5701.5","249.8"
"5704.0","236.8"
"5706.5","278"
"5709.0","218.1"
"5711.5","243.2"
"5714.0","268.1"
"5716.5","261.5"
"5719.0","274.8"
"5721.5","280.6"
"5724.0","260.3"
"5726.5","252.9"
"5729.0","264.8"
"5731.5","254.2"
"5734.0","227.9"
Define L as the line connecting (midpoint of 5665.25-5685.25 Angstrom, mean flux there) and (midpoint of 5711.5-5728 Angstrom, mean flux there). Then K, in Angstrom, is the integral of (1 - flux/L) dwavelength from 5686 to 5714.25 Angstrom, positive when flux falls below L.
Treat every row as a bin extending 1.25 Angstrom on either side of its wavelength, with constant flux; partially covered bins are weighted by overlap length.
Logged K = 0.8 Angstrom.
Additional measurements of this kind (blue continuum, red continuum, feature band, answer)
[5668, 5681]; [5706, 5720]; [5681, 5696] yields -0.31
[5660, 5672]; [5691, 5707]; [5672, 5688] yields -0.73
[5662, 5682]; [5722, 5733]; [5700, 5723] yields -0.21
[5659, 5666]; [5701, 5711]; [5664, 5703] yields -1.57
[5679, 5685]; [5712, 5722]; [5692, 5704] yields 0.48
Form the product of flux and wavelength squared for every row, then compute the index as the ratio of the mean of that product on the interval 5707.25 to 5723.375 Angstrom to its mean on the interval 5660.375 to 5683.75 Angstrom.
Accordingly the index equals 1.08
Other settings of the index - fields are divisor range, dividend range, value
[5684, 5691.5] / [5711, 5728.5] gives 1.05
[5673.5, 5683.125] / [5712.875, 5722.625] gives 1.09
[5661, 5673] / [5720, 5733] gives 1.14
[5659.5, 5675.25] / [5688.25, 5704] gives 1.04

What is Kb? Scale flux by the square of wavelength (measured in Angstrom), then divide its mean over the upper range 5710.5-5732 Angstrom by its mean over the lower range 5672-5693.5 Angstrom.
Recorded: 1.04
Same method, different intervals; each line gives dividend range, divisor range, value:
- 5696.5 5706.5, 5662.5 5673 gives 1.05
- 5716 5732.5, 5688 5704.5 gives 1.07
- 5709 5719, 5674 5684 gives 1.03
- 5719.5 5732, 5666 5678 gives 1.09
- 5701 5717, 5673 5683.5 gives 1.00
